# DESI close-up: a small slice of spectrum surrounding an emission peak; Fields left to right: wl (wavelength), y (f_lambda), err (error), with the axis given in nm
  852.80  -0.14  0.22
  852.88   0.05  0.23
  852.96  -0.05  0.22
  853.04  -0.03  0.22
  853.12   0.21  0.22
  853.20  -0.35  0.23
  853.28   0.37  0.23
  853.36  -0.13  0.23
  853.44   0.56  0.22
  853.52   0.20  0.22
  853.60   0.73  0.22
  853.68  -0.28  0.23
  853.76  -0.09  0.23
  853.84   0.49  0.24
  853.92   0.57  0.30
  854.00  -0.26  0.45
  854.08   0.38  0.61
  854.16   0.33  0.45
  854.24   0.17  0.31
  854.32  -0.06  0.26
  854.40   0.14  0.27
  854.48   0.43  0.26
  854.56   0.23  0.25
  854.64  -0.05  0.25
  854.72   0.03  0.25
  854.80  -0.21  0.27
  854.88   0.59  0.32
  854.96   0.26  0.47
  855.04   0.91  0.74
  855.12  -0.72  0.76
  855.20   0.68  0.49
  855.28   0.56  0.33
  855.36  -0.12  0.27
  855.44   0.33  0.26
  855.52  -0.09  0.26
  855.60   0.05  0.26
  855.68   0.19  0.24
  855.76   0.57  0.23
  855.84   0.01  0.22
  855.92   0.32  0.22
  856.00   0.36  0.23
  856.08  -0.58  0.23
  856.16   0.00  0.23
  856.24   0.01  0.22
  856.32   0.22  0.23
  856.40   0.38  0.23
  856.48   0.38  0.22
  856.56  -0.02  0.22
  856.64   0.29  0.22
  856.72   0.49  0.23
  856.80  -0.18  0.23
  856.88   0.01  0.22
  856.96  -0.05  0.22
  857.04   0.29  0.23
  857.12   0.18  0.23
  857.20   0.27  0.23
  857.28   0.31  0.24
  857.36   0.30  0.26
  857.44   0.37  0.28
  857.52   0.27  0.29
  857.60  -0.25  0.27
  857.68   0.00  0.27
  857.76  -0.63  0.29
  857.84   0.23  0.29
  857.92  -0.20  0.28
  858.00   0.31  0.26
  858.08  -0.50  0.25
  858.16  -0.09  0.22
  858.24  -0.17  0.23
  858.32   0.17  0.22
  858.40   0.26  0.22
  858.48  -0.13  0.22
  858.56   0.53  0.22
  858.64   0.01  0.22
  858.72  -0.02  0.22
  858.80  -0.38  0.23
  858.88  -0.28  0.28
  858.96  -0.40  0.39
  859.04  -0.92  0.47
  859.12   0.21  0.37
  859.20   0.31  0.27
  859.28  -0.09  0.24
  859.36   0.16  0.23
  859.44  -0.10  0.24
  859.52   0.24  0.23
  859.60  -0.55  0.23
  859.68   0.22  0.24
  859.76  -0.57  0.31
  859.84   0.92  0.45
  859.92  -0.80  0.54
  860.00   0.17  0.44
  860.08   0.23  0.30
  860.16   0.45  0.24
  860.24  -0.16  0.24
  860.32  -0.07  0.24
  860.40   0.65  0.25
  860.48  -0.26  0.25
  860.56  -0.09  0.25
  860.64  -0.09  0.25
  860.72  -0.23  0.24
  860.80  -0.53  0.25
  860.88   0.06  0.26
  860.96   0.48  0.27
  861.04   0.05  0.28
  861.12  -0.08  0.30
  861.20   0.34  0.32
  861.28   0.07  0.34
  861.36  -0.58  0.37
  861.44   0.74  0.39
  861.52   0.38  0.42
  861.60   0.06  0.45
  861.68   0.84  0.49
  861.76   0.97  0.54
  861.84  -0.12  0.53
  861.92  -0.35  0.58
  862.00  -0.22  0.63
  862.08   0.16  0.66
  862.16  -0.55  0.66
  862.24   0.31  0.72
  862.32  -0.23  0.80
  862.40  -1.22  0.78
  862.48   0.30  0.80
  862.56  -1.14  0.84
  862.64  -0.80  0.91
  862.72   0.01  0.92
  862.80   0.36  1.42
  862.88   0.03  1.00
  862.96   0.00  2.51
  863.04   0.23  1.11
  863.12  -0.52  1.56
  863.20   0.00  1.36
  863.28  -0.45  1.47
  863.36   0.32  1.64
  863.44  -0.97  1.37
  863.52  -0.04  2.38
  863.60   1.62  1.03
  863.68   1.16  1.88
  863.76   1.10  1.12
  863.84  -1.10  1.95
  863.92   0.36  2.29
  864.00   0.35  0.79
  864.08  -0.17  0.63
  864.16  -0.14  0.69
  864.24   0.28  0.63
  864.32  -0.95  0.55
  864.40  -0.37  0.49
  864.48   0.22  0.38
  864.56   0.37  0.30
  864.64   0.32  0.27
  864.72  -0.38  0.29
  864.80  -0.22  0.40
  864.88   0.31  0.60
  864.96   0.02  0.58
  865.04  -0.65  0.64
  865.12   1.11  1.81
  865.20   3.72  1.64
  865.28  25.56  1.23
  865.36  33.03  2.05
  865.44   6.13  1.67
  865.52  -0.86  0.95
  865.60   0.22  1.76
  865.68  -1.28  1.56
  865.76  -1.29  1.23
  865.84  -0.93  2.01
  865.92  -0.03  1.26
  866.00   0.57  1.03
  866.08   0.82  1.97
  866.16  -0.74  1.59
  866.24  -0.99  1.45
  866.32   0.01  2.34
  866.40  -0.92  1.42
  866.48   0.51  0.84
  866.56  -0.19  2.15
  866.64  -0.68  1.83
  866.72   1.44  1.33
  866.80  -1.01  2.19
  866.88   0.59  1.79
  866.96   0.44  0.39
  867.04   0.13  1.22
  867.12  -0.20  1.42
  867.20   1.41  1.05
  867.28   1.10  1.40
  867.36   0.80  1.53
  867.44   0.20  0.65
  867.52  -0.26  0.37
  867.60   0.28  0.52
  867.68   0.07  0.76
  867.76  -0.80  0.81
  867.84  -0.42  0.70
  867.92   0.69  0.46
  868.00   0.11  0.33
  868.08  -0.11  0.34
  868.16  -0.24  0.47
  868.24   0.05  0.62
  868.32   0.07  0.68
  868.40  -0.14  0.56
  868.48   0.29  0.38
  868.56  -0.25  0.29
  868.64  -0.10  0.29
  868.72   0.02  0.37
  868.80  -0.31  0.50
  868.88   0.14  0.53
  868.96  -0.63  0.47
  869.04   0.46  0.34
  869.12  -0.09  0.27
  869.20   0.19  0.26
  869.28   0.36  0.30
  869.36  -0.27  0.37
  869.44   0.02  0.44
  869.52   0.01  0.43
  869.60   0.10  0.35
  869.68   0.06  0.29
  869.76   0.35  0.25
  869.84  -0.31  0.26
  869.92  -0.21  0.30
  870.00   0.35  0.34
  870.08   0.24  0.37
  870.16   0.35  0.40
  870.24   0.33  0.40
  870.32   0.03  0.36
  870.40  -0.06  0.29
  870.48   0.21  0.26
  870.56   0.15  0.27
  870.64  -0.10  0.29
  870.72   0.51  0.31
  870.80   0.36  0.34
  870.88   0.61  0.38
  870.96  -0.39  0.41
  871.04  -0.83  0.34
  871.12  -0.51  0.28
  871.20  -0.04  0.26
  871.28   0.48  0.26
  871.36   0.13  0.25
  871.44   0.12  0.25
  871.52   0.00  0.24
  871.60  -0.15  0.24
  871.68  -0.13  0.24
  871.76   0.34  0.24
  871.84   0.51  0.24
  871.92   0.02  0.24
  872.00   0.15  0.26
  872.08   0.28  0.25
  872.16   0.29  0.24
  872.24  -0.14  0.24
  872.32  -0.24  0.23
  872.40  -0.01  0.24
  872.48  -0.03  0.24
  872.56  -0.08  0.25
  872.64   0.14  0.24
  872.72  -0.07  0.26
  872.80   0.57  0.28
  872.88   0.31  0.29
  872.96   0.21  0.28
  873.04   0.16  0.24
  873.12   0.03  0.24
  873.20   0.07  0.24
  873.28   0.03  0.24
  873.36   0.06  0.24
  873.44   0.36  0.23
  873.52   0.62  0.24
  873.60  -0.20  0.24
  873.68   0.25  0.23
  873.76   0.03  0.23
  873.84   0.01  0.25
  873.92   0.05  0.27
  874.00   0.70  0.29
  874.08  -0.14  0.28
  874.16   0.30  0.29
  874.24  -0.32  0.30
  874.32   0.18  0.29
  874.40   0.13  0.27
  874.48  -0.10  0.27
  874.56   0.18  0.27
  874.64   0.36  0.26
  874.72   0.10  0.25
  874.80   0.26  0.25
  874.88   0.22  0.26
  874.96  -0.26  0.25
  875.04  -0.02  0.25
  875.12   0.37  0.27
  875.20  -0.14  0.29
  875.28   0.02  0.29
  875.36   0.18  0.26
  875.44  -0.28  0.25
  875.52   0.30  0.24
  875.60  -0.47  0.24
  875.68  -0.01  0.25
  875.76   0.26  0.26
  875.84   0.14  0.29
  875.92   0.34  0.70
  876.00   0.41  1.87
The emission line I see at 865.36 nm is [O II] 3727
